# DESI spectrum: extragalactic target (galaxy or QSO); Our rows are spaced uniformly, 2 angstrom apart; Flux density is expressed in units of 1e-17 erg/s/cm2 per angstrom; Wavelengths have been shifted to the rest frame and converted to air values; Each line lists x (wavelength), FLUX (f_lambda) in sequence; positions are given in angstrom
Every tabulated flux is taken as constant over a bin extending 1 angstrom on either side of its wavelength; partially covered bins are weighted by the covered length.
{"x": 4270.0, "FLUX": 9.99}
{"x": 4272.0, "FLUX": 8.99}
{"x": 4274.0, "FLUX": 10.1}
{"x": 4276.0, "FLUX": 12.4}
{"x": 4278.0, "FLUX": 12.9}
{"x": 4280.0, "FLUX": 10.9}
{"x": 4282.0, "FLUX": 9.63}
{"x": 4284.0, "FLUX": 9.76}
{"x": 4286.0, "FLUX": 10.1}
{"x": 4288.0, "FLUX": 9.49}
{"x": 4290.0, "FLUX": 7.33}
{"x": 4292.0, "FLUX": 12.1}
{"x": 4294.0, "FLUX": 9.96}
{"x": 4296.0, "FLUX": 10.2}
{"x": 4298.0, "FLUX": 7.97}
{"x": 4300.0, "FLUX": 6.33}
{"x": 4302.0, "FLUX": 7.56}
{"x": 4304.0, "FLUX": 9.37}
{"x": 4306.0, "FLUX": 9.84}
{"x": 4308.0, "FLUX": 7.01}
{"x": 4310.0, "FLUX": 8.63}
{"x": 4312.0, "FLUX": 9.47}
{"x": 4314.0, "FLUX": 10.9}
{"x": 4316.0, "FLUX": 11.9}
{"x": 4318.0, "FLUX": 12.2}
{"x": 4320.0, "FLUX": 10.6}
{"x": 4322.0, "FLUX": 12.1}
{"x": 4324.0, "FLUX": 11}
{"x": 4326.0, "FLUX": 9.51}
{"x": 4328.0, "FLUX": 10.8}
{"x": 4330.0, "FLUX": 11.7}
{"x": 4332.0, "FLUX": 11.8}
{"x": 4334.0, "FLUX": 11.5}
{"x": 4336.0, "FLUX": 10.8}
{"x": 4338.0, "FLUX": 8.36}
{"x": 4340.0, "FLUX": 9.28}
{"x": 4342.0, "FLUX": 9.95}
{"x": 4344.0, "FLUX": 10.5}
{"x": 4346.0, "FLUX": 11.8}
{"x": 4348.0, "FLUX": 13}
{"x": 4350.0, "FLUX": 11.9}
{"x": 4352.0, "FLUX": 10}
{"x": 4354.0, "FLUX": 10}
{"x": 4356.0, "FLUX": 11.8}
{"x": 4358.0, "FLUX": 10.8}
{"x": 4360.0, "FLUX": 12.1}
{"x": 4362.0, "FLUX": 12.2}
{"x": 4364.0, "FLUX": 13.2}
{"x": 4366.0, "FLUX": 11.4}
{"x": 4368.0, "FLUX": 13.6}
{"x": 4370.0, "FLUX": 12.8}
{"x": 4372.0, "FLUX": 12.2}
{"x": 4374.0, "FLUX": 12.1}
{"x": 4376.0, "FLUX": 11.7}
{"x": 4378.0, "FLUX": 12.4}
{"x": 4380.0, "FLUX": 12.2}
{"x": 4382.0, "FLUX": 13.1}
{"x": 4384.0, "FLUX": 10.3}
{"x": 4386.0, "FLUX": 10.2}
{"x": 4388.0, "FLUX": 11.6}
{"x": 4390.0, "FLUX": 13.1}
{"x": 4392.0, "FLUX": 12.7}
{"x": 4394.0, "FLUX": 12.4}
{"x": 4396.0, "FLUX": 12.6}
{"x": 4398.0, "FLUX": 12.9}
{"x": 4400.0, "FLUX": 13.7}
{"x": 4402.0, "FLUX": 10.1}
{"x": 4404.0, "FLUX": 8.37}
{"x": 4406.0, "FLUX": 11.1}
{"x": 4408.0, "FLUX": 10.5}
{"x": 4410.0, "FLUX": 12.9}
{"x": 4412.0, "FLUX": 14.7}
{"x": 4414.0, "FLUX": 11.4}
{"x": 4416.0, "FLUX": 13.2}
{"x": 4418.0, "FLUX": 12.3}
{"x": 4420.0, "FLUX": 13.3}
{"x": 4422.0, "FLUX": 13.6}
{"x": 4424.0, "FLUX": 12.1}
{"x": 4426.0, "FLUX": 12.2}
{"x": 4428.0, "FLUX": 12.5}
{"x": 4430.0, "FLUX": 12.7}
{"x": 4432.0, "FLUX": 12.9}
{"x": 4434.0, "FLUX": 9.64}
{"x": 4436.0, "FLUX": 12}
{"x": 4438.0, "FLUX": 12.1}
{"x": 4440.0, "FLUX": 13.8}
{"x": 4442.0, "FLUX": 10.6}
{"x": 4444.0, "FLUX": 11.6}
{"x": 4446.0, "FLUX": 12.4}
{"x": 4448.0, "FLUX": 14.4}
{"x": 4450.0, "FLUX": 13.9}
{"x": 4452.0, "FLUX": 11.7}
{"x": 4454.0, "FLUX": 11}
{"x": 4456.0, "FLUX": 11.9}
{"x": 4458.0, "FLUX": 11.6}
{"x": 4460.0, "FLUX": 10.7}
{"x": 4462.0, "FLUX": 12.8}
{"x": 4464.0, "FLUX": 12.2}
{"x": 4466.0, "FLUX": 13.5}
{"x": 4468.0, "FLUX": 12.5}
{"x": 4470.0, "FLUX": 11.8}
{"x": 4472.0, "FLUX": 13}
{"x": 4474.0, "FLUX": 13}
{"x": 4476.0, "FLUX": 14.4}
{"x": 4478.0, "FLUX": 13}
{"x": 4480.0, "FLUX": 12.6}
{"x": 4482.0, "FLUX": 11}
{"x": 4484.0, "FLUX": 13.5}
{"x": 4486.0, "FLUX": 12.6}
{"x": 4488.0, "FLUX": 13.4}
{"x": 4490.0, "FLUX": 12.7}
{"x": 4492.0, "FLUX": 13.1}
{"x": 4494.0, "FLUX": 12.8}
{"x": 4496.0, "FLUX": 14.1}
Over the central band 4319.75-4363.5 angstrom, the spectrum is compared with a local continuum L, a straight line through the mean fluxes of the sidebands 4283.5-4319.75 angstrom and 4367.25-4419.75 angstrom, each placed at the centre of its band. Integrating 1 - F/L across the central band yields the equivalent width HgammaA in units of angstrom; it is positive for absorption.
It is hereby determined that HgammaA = -1.7 angstrom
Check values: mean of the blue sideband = 9.47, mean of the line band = 11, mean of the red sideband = 12.1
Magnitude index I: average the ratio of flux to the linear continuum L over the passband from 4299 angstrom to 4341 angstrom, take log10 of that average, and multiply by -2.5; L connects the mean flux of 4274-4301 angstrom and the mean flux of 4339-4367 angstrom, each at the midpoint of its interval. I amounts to 0.06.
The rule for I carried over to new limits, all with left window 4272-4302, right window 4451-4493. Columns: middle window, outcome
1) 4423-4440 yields -0.02 mag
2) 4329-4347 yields -0.01 mag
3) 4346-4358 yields -0.06 mag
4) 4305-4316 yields 0.08 mag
